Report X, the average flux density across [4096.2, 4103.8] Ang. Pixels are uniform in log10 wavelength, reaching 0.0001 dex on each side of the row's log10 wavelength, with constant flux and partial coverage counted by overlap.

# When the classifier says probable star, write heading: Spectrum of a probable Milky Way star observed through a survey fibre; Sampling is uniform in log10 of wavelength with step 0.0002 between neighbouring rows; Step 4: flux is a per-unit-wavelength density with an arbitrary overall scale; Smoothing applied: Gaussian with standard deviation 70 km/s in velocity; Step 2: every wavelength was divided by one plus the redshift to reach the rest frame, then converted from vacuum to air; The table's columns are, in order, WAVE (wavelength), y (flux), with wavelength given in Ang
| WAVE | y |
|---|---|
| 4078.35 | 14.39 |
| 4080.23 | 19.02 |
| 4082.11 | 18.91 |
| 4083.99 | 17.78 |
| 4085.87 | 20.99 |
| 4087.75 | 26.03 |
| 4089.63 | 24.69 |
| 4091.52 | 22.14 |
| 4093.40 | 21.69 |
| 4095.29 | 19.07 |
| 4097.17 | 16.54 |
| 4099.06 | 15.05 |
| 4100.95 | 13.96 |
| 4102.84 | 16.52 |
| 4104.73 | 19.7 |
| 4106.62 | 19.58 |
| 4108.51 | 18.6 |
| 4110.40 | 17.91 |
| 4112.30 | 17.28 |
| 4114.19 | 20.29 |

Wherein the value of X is 15.5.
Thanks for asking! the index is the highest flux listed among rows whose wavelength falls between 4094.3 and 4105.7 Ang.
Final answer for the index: 19.7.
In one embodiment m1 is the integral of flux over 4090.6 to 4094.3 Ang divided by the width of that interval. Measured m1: 21.9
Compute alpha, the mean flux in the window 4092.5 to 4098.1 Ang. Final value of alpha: 19.1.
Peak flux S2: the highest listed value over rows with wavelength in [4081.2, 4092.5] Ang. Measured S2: 26.03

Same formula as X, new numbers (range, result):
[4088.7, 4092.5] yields 23.4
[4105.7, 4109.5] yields 19.1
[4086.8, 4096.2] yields 22.7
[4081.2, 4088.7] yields 21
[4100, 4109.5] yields 17.7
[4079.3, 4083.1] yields 18.9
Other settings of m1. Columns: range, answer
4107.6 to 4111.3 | 18.3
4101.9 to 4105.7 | 18.1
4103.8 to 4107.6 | 19.6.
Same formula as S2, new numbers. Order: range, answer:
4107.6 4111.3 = 18.6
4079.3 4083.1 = 19.02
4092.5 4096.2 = 21.69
